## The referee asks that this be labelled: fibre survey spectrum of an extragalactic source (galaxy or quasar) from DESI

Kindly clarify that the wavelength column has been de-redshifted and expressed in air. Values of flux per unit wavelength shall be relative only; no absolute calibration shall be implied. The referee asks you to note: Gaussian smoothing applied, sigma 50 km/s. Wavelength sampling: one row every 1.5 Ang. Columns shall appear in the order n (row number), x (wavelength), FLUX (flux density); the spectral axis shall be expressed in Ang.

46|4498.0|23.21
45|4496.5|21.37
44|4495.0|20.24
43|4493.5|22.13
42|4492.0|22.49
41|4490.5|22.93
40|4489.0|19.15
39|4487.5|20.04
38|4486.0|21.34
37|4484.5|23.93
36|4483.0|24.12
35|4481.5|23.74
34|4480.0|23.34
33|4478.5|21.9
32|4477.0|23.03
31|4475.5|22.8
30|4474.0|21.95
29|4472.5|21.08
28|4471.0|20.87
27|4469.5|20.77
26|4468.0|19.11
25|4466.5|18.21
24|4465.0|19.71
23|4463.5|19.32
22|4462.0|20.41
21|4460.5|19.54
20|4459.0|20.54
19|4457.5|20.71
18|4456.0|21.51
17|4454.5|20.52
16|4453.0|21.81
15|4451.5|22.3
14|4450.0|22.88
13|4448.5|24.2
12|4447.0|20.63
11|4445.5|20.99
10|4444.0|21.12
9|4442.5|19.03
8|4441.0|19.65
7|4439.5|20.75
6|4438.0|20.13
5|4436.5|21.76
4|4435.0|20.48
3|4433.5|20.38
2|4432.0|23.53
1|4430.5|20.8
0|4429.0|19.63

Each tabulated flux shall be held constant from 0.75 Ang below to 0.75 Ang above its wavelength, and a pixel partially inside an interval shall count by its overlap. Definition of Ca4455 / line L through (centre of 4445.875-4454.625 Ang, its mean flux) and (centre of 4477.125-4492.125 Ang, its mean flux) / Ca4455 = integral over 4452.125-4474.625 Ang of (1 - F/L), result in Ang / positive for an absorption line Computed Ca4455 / 1.8 Ang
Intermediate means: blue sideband 22.1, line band 20.4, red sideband 22.3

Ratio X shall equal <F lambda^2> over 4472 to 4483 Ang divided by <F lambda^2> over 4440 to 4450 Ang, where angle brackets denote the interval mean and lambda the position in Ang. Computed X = 1.1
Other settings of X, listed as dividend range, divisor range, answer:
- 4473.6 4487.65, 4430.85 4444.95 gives 1.12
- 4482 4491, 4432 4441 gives 1.08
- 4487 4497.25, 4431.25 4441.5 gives 1.04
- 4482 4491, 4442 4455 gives 1.03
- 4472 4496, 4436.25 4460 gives 1.06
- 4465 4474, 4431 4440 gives 0.97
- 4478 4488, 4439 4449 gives 1.11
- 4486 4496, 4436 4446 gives 1.06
